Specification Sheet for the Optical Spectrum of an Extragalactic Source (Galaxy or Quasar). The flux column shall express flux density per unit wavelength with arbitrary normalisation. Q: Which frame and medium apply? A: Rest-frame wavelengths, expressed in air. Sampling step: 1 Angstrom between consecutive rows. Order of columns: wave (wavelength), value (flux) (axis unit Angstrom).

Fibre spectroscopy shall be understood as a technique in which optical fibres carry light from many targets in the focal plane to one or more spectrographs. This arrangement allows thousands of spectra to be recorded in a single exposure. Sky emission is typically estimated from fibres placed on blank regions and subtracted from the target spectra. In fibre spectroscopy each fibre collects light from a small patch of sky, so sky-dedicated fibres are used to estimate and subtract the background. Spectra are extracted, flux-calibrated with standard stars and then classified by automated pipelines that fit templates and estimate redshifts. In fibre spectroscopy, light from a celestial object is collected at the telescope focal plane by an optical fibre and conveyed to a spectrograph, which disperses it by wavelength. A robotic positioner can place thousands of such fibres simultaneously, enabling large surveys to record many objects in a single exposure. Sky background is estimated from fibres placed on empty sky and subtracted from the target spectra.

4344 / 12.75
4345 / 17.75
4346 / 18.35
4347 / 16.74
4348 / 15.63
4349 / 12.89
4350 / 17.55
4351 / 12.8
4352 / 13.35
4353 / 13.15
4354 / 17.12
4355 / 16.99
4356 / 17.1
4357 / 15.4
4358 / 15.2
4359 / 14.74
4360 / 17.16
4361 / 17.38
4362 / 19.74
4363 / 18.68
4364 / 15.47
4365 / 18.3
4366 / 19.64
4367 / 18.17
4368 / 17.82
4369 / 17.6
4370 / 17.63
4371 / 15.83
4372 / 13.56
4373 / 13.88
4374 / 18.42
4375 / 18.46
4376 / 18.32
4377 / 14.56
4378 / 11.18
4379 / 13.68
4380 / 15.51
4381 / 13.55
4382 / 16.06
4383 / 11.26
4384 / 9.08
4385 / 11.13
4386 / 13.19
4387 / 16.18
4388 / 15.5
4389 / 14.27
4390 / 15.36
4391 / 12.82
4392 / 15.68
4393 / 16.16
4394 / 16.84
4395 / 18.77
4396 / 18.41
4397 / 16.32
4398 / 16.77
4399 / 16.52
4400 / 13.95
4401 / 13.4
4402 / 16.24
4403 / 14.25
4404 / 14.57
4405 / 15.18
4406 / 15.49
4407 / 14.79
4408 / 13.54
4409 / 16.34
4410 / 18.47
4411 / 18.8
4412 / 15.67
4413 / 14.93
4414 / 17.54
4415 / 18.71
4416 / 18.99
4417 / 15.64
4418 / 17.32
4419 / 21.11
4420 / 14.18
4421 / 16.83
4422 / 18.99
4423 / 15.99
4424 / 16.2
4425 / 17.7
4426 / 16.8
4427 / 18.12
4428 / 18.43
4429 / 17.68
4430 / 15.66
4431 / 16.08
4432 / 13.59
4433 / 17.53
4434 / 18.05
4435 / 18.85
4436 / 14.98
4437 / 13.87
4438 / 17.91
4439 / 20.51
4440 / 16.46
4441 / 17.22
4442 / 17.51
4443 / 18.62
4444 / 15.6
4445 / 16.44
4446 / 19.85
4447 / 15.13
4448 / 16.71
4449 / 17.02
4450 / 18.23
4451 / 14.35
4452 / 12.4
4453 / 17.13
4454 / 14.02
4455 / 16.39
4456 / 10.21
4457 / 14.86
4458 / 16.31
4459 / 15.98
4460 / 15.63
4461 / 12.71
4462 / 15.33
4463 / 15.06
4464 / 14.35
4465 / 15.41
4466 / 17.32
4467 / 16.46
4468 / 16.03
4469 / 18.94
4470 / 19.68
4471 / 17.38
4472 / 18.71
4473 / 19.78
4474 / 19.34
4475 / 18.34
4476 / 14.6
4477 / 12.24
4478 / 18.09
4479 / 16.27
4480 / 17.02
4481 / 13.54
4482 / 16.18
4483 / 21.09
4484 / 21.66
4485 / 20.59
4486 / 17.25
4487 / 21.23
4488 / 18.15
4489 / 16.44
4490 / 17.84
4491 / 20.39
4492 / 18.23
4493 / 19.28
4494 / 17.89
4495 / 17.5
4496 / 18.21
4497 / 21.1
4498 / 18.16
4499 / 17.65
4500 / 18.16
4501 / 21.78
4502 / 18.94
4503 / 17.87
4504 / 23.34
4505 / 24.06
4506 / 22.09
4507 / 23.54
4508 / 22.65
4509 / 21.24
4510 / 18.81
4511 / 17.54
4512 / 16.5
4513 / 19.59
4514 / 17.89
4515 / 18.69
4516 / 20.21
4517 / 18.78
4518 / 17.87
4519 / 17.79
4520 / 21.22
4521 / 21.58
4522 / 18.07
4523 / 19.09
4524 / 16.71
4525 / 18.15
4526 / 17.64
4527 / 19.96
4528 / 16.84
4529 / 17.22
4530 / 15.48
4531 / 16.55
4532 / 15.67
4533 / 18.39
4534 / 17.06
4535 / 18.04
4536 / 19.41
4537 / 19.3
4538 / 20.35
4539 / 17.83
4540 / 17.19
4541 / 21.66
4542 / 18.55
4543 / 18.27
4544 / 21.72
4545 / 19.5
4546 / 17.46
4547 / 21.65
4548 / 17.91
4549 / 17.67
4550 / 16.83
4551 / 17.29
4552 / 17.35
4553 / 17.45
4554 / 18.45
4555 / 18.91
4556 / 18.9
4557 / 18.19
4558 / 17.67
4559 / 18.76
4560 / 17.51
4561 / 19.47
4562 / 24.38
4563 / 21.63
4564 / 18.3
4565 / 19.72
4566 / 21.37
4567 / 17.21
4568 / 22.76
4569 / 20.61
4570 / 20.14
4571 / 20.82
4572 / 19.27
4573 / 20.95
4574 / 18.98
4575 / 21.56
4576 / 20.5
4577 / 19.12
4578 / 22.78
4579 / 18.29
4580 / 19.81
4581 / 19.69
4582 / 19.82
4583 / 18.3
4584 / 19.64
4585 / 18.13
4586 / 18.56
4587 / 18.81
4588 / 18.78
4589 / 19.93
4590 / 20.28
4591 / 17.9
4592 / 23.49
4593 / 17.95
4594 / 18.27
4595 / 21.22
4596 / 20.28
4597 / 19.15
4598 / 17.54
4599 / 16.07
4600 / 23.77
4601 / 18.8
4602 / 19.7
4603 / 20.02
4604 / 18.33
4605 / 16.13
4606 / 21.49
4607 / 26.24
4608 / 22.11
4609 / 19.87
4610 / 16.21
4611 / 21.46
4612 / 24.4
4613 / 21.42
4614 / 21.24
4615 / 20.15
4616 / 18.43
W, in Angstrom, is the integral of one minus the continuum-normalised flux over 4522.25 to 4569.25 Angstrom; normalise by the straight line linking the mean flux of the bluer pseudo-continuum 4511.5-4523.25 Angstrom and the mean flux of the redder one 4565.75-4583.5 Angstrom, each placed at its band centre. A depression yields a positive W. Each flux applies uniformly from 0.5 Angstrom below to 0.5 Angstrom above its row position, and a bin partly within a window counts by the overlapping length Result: 2.0 Angstrom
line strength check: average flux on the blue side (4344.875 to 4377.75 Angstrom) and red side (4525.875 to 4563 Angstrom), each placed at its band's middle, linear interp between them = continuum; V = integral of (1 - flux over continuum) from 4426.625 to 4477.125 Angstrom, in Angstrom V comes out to 2.87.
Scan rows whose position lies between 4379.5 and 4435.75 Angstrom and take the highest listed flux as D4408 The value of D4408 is 21.11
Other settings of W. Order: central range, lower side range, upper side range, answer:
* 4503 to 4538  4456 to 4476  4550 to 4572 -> -1.8 Angstrom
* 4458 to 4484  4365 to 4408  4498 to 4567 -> 1.2 Angstrom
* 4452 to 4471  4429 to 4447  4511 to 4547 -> 1.9 Angstrom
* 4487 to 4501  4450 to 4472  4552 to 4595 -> -1.5 Angstrom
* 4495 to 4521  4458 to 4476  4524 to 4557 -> -3.2 Angstrom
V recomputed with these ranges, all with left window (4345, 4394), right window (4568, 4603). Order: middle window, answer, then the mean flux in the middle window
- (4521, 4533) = 0.6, 17.6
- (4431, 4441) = 0.0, 16.8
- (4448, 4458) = 1.2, 15.1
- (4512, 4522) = -0.4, 19.1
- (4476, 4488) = 0.1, 17.6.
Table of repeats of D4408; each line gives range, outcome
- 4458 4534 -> 24.06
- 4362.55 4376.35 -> 19.64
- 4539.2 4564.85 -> 24.38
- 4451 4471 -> 19.68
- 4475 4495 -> 21.66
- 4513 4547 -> 21.72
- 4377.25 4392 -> 16.18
